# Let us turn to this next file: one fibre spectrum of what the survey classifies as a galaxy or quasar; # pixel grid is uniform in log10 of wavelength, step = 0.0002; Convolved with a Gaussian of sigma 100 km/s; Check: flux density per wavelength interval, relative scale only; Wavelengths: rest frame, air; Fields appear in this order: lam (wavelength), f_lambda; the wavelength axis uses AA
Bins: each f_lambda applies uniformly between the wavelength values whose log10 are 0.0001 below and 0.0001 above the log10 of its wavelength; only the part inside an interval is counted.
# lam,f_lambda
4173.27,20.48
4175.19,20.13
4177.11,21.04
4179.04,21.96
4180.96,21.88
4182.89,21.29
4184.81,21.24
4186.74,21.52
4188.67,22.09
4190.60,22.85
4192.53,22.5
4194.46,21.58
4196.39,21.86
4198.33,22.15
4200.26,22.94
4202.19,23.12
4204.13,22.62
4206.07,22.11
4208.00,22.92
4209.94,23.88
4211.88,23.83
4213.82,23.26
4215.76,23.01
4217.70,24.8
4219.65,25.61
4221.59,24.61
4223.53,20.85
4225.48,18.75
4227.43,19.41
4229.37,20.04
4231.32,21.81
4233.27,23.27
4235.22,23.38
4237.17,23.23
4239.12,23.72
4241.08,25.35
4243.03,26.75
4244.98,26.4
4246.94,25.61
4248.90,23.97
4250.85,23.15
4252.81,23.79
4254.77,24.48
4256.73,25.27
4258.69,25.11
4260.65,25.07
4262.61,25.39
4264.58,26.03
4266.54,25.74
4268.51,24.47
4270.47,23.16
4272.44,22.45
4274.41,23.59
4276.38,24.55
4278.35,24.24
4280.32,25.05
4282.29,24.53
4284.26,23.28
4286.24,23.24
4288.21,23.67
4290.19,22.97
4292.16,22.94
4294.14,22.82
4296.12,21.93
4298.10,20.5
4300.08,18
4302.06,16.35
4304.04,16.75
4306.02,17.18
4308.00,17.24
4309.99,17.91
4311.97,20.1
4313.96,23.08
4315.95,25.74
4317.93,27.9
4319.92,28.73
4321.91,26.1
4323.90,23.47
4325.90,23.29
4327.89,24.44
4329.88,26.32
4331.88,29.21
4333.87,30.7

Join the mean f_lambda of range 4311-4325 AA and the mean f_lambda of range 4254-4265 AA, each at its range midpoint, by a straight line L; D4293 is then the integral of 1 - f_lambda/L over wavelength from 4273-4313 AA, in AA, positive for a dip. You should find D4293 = 6.0 AA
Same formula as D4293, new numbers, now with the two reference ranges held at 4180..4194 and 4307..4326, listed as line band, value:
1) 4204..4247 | -1.7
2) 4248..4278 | -2.2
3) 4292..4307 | 2.5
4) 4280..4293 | -0.3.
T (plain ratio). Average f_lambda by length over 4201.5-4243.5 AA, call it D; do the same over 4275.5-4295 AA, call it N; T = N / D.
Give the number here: 1.0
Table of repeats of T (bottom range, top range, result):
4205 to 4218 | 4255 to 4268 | 1.09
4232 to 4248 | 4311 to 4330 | 1.01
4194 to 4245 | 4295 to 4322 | 0.92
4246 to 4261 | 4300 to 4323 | 0.87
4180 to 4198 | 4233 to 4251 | 1.12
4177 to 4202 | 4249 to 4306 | 1.05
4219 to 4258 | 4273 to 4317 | 0.92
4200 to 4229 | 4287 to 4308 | 0.89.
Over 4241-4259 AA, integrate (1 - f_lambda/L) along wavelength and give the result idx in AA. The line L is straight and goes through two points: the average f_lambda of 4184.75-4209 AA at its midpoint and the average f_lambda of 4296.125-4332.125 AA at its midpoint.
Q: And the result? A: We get -2.2 AA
